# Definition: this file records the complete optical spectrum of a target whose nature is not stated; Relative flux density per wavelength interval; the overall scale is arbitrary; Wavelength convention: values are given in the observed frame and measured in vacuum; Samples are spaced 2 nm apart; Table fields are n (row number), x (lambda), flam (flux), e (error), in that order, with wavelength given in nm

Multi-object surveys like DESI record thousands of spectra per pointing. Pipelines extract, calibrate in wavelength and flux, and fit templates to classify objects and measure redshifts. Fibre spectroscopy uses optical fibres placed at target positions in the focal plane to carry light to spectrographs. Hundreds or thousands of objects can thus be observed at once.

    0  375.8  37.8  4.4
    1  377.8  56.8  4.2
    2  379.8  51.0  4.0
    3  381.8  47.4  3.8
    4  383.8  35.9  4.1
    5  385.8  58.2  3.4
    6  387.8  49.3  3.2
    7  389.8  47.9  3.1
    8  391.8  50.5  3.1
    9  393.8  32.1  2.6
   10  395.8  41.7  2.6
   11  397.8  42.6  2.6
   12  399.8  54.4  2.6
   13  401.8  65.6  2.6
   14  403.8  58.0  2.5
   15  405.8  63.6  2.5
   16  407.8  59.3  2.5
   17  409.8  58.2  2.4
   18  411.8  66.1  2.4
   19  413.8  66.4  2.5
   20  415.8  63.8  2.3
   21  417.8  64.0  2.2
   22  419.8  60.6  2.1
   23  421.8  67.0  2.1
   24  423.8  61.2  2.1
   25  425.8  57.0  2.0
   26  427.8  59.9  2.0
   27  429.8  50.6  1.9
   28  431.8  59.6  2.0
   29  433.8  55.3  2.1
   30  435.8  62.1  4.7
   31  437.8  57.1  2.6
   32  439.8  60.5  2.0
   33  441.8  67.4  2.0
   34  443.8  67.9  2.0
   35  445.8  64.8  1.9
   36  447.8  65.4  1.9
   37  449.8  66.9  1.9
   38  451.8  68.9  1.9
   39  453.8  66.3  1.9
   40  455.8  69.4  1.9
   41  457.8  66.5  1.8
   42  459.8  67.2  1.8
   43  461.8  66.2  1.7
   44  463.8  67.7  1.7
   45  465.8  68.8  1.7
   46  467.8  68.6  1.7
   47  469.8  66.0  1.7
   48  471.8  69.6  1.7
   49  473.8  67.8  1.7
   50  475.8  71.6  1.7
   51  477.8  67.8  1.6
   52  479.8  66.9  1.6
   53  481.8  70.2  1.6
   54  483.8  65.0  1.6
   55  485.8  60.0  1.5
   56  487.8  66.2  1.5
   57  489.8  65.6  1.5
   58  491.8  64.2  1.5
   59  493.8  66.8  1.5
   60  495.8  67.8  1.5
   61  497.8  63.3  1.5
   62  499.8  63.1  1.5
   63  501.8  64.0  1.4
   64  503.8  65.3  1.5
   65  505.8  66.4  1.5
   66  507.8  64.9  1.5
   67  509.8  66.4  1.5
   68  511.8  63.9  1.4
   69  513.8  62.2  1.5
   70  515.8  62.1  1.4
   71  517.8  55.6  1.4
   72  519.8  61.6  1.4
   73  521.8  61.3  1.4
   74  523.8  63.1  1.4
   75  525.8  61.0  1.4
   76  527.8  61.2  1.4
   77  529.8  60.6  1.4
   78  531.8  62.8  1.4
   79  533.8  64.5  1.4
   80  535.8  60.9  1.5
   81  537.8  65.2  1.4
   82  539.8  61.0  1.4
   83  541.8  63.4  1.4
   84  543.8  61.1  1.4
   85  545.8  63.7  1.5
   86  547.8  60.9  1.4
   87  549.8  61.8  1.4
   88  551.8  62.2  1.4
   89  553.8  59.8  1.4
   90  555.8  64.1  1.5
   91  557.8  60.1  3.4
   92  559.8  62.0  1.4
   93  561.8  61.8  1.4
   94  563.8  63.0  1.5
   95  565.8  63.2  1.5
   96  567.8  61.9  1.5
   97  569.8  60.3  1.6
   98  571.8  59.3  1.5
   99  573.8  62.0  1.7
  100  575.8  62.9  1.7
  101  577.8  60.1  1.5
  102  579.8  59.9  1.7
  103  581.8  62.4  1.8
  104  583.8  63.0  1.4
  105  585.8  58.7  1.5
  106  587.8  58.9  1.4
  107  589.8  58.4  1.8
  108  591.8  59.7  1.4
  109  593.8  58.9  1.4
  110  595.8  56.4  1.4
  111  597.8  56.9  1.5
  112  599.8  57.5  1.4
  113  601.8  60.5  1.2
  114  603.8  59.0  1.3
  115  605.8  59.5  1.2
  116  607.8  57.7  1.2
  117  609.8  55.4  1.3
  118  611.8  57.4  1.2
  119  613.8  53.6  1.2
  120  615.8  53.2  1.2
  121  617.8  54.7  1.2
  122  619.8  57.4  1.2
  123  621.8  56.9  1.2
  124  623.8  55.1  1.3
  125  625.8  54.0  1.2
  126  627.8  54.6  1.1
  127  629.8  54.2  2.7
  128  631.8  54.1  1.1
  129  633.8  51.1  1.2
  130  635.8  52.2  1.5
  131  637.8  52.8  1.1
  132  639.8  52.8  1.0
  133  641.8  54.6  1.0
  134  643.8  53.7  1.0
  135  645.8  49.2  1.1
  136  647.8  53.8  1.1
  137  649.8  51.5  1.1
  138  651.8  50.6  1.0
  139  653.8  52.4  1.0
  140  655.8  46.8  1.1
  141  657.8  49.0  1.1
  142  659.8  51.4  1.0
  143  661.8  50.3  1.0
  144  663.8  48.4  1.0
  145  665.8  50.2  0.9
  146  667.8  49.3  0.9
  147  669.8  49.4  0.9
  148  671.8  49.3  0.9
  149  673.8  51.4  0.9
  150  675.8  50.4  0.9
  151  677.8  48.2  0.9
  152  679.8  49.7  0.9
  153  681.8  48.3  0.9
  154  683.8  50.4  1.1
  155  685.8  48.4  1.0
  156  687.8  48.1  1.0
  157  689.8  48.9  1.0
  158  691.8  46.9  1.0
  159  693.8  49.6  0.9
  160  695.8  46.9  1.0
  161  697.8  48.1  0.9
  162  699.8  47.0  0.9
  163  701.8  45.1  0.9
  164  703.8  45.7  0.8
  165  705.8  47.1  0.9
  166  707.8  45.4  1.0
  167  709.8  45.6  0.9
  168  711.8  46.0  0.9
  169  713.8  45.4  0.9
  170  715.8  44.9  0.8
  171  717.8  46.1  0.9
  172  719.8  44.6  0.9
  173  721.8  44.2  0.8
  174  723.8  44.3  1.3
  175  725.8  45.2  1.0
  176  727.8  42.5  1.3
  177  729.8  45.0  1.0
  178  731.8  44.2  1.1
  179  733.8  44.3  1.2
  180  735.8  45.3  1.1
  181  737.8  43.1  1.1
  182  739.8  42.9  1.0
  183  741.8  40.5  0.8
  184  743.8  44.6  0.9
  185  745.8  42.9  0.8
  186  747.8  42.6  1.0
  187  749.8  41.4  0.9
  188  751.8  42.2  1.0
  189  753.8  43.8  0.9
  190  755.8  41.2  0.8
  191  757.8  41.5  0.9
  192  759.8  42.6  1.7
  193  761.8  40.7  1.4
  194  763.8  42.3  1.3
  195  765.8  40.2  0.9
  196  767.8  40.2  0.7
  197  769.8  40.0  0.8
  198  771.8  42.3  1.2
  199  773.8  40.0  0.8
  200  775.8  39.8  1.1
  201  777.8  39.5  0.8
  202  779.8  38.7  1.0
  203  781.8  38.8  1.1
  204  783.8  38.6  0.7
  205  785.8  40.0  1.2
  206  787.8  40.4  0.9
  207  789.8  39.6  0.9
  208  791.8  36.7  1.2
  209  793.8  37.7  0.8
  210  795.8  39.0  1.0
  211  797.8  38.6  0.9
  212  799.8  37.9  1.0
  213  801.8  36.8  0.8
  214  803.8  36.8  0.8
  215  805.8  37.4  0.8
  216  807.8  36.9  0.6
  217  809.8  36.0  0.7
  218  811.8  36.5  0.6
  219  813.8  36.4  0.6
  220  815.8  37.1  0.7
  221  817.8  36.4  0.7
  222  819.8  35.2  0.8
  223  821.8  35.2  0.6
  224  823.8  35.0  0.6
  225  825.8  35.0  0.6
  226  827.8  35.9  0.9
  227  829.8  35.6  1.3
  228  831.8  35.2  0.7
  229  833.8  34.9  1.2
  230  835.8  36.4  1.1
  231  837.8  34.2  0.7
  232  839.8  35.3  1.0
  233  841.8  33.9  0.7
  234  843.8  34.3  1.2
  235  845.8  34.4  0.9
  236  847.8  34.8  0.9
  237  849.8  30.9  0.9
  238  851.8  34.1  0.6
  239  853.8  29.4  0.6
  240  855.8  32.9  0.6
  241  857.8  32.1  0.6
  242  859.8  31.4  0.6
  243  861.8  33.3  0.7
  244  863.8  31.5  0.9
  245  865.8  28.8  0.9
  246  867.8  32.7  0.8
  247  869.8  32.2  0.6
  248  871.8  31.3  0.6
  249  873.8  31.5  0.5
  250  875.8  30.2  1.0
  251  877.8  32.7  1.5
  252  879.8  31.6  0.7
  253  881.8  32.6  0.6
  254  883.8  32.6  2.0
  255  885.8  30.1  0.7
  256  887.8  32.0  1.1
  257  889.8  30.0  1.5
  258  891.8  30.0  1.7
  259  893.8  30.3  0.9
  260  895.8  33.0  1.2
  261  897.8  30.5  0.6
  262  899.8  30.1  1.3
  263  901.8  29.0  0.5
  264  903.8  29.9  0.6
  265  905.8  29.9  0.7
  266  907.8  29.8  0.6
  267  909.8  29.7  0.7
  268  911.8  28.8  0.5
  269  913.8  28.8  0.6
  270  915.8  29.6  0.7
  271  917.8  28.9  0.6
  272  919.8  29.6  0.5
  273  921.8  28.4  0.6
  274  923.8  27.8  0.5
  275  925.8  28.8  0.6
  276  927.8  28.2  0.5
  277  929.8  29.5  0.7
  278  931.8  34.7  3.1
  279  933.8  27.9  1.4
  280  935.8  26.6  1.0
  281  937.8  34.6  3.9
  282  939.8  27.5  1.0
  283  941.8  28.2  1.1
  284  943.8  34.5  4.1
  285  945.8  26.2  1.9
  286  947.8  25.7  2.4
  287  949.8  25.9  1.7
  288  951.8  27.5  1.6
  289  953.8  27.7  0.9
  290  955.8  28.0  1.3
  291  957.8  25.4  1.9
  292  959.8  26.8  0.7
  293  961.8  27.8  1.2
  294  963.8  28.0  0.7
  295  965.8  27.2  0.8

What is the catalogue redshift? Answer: 0.000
